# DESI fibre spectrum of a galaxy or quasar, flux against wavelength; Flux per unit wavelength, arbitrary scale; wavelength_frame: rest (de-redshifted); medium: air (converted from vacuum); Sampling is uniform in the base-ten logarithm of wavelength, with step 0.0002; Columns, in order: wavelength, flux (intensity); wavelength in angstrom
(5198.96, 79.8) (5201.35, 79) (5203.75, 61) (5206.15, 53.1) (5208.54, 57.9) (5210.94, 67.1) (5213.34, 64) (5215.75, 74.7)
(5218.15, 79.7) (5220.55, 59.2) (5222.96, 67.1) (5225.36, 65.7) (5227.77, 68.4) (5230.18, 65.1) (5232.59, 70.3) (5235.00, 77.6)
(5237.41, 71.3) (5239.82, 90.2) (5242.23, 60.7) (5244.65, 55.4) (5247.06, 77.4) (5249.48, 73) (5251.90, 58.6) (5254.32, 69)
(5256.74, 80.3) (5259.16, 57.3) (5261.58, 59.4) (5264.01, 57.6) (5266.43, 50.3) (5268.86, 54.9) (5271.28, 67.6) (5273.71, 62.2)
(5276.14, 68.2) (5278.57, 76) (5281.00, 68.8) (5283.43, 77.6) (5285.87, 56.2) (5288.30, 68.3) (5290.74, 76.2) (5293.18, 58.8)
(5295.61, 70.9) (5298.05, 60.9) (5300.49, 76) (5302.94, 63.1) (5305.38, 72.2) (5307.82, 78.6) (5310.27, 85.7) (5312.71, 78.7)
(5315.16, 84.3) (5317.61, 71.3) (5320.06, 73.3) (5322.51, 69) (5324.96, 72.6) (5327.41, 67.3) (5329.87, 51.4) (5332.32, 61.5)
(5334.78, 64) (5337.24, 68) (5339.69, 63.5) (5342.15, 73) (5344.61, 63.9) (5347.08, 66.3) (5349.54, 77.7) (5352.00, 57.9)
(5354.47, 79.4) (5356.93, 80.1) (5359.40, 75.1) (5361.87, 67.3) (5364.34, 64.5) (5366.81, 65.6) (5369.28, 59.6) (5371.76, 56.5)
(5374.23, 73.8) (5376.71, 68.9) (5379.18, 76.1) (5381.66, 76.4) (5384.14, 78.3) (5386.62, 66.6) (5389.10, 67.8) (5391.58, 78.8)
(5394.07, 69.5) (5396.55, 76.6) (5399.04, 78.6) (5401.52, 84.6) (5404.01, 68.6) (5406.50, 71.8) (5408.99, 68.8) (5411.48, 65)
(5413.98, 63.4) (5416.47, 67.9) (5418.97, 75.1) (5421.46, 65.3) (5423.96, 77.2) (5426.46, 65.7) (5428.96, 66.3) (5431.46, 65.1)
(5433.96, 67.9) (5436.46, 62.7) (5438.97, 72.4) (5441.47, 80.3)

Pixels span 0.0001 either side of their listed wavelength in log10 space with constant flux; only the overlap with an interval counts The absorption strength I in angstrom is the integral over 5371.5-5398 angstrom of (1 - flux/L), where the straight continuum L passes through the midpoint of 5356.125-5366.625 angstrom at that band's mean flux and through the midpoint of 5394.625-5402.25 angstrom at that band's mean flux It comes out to 1.2 angstrom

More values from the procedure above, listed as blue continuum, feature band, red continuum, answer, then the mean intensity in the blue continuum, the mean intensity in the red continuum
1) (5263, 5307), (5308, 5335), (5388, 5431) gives -1.5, 66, 71.1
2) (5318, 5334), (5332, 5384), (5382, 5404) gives 1.0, 66.1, 74.8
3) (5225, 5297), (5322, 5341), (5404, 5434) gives 0.9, 67.1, 68.3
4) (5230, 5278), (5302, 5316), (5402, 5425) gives -2.0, 66.5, 69.7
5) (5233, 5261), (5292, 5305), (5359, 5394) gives 0.6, 69.8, 69.5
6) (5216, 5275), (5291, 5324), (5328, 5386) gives -2.5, 66.7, 68.2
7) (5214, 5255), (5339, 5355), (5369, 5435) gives 0.4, 69.5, 70.5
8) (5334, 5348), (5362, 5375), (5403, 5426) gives 0.7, 66.5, 69.1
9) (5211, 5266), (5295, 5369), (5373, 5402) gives 2.1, 68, 74.4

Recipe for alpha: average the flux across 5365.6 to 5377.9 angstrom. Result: 64.8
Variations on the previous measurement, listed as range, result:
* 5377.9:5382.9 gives 76.2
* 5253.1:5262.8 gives 66.5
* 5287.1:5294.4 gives 67.8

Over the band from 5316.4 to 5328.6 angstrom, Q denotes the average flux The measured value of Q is 70.7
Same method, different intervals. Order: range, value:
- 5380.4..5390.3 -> 72.3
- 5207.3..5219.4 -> 68.6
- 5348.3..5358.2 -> 73.8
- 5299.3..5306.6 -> 70.4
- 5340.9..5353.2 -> 67.8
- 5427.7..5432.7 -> 65.7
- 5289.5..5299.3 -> 66.7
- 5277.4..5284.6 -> 74.1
